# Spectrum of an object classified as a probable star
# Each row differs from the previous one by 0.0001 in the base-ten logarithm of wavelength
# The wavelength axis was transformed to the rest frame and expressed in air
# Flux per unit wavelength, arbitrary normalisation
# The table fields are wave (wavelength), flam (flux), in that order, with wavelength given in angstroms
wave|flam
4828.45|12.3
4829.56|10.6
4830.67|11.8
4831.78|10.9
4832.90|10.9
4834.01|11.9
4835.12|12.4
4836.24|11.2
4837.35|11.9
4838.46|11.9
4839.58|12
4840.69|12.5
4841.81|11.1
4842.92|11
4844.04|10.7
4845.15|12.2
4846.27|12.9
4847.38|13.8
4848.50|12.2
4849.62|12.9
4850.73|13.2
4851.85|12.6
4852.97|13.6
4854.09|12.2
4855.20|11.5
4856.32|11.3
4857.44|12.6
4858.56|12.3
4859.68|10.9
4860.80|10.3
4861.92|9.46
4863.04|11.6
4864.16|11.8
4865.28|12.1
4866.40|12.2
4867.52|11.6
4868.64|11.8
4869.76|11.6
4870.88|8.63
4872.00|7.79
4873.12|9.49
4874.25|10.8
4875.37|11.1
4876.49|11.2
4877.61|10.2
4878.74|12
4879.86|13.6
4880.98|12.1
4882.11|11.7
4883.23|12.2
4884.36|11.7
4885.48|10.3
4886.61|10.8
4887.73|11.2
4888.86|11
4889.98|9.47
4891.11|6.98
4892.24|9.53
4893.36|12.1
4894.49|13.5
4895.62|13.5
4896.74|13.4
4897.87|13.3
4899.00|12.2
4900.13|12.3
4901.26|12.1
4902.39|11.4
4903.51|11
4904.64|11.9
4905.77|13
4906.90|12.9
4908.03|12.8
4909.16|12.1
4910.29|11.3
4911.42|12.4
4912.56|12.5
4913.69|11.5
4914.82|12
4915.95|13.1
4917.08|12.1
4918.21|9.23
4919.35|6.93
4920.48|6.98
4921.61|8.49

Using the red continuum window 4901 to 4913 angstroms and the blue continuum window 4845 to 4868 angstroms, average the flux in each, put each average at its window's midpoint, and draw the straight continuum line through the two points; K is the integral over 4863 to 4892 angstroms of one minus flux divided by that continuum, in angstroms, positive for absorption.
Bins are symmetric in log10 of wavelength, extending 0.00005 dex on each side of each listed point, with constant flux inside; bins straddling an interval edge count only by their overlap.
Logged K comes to 2.8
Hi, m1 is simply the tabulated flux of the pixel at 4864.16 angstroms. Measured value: 11.8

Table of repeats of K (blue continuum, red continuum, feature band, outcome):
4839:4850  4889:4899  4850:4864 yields 0.2 angstroms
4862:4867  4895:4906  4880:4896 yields 1.3 angstroms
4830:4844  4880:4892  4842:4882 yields -1.4 angstroms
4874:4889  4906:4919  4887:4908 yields -0.1 angstroms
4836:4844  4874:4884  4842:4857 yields -0.8 angstroms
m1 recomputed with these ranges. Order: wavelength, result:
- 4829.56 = 10.6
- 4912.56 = 12.5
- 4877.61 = 10.2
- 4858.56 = 12.3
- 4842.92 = 11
